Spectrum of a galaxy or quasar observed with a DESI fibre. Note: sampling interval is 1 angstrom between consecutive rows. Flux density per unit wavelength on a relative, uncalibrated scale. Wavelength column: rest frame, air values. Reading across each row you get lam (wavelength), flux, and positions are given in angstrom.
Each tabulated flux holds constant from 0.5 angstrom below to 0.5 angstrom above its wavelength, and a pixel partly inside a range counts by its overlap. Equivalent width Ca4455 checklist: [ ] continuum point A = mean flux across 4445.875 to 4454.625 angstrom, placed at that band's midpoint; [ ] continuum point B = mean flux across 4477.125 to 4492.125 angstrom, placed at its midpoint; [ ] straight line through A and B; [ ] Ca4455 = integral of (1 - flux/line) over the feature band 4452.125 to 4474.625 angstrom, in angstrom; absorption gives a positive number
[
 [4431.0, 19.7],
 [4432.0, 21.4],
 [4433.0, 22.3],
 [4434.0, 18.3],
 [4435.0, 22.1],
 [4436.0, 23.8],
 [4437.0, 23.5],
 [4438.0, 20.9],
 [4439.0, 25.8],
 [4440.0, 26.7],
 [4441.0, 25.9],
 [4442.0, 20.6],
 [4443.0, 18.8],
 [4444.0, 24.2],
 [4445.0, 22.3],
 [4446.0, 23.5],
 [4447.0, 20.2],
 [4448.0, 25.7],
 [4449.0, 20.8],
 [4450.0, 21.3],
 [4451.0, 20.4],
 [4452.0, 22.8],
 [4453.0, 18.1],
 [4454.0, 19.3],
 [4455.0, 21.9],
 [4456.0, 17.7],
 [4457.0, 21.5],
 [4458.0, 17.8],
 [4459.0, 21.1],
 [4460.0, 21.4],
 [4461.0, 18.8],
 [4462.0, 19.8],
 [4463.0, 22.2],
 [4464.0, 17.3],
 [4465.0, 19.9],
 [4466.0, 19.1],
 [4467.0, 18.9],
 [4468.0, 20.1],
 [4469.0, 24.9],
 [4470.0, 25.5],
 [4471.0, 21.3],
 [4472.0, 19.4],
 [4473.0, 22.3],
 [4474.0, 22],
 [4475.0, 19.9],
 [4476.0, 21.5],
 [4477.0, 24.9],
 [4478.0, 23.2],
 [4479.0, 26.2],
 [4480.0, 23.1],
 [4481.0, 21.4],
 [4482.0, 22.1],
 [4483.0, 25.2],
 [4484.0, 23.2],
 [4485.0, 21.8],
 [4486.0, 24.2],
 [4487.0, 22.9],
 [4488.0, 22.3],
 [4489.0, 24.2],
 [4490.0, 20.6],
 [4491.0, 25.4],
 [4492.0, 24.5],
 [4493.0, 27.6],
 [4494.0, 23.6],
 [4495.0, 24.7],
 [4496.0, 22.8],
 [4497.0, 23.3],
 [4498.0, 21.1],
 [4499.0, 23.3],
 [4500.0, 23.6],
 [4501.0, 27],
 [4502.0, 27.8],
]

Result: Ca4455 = 1.6 angstrom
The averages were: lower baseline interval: 21.3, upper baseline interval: 23.4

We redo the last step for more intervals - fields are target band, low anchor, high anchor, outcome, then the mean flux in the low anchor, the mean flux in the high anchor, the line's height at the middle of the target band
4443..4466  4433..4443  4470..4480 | 2.0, 22.8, 22.5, 22.7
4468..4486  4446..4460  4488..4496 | 0.1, 20.8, 24.1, 22.9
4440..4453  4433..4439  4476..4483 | 0.1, 22.1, 23.5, 22.4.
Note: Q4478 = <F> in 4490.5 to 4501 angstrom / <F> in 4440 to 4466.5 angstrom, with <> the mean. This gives 1.2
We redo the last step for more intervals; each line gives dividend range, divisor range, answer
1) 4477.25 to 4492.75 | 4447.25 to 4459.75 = 1.13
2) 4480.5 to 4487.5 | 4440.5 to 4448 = 1.02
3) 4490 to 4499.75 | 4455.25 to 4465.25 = 1.20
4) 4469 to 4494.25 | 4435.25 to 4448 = 1.00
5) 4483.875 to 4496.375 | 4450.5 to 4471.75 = 1.16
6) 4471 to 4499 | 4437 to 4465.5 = 1.08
